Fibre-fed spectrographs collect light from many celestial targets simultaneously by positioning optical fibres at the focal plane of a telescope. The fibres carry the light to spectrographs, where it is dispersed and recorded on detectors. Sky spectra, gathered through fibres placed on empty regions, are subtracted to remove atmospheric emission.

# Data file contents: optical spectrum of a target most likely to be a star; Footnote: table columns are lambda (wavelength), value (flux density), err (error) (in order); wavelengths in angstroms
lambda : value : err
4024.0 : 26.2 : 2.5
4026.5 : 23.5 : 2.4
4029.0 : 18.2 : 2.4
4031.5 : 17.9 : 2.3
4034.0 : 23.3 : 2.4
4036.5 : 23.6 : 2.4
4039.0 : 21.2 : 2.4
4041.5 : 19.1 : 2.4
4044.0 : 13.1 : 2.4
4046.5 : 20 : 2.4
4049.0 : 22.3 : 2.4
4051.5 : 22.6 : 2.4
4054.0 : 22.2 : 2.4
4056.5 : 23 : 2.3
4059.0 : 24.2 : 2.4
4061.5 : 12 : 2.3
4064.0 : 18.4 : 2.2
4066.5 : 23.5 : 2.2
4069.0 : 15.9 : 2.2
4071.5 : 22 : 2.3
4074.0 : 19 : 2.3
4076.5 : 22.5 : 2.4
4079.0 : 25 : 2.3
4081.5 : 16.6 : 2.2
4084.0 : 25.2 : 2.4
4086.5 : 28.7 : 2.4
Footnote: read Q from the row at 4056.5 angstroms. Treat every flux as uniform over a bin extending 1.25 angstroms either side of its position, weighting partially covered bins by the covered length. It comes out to 23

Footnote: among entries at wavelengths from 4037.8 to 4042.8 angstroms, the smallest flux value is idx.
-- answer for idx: 19.1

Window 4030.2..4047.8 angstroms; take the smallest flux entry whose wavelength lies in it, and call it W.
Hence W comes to 13.1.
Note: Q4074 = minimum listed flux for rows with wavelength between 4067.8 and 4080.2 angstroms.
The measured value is 15.9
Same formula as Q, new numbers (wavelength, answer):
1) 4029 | 18.2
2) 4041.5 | 19.1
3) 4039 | 21.2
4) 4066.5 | 23.5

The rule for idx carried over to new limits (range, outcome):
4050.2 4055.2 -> 22.2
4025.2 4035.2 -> 17.9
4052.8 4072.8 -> 12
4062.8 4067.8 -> 18.4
